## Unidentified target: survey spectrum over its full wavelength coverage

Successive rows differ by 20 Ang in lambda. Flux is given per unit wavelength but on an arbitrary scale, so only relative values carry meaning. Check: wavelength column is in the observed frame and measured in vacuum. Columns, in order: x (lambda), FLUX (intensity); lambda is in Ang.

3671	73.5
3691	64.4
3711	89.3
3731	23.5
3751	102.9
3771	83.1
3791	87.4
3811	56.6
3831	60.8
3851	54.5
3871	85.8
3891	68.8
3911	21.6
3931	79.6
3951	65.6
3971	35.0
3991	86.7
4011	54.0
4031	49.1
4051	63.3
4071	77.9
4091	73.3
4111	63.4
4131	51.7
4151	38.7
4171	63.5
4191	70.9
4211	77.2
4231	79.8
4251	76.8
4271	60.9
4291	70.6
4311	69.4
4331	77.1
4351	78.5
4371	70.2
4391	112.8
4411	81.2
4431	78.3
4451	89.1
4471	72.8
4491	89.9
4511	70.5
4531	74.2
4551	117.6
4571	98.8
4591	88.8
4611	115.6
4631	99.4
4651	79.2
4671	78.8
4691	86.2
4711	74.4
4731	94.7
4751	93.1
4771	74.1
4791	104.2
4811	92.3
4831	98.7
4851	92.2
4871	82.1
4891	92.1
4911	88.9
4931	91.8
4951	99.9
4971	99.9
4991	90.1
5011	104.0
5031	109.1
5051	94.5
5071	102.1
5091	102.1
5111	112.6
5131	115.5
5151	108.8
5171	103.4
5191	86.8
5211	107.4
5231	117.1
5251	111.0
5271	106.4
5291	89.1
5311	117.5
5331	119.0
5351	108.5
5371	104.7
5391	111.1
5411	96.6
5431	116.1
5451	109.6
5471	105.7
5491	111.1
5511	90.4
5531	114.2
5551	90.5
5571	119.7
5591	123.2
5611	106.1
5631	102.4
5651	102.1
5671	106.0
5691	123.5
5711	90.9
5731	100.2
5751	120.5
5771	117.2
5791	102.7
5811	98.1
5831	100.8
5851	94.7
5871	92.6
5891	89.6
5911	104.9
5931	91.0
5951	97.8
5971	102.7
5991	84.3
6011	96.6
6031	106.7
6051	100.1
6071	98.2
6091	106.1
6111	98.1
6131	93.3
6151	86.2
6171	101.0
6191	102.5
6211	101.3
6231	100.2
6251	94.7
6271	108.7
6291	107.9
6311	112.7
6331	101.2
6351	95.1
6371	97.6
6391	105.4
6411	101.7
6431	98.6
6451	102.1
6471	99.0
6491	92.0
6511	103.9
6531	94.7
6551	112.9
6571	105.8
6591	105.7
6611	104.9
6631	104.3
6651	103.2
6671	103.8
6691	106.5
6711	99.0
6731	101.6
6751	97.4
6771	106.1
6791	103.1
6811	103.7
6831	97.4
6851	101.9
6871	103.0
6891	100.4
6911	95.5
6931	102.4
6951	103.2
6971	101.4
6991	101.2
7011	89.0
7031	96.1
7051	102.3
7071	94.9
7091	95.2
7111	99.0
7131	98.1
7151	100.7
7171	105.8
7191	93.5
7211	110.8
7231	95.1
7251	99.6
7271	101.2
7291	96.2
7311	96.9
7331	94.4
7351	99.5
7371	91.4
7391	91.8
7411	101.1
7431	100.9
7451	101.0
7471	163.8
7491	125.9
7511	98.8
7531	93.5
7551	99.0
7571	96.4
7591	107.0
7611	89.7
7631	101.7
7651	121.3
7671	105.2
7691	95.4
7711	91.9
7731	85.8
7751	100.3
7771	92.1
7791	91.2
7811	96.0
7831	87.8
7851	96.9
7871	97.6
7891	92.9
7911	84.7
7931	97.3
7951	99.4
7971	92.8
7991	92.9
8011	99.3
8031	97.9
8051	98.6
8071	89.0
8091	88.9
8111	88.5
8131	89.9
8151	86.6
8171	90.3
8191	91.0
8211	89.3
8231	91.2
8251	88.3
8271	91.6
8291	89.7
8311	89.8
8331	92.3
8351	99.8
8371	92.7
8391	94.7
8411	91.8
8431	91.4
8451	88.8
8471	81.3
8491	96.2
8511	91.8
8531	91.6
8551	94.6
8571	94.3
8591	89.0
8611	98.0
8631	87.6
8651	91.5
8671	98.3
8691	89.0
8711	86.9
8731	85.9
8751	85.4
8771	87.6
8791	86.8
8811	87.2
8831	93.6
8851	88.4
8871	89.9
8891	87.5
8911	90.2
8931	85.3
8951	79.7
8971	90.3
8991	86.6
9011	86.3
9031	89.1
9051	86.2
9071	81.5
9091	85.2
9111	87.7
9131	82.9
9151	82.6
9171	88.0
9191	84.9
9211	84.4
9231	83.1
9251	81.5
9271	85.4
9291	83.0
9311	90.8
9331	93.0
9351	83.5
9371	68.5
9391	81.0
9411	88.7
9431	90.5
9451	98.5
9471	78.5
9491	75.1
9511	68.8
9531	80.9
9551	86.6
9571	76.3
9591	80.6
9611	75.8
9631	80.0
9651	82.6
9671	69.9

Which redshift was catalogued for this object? 0.14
